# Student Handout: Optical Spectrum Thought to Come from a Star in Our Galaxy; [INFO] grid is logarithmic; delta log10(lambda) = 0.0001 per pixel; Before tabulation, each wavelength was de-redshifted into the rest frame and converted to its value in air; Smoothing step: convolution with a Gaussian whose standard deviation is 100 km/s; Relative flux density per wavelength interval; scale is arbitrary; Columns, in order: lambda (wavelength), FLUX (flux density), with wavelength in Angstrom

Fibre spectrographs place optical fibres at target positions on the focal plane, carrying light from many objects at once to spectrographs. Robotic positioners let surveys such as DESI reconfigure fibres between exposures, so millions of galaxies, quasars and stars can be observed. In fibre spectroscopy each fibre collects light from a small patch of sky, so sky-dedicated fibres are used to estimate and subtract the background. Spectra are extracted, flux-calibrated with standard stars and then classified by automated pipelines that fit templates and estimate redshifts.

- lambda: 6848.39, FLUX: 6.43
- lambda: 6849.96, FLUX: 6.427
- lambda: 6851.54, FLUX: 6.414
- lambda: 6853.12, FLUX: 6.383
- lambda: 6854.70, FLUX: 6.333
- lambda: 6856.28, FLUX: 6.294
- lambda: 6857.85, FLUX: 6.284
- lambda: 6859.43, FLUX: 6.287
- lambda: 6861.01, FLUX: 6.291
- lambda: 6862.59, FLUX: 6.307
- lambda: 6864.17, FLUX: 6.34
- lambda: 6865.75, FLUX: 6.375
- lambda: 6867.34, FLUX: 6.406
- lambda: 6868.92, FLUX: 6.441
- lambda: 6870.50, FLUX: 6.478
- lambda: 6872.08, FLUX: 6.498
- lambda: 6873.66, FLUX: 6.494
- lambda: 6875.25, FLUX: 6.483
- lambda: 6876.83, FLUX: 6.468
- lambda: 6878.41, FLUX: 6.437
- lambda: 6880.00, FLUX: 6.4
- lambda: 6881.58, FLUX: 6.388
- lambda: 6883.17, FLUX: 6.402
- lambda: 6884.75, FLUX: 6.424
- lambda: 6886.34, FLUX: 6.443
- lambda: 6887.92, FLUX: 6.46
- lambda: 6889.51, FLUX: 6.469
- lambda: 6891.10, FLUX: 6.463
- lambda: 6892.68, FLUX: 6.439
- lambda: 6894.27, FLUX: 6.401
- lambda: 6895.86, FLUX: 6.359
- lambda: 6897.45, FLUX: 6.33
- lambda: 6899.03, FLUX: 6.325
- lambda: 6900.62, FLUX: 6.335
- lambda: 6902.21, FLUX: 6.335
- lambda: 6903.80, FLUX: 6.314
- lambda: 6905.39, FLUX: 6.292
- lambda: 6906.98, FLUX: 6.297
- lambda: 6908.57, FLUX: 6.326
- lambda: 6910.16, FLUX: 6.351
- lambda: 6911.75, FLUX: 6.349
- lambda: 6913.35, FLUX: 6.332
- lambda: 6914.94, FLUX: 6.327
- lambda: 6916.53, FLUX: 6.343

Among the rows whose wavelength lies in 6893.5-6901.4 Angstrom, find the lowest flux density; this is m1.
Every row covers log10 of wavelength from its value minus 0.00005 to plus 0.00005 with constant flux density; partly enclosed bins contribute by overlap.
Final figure 6.325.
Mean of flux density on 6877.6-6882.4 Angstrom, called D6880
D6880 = 6.4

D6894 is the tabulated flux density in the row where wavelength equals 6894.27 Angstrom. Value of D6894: 6.401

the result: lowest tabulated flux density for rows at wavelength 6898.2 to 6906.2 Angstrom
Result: 6.292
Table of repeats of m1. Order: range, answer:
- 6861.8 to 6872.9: 6.307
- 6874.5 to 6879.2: 6.437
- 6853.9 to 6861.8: 6.284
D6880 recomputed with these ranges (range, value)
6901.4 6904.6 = 6.32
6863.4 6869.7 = 6.38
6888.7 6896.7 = 6.42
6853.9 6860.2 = 6.3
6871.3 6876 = 6.49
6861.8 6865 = 6.33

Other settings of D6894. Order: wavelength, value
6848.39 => 6.43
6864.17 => 6.34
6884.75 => 6.424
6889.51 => 6.469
